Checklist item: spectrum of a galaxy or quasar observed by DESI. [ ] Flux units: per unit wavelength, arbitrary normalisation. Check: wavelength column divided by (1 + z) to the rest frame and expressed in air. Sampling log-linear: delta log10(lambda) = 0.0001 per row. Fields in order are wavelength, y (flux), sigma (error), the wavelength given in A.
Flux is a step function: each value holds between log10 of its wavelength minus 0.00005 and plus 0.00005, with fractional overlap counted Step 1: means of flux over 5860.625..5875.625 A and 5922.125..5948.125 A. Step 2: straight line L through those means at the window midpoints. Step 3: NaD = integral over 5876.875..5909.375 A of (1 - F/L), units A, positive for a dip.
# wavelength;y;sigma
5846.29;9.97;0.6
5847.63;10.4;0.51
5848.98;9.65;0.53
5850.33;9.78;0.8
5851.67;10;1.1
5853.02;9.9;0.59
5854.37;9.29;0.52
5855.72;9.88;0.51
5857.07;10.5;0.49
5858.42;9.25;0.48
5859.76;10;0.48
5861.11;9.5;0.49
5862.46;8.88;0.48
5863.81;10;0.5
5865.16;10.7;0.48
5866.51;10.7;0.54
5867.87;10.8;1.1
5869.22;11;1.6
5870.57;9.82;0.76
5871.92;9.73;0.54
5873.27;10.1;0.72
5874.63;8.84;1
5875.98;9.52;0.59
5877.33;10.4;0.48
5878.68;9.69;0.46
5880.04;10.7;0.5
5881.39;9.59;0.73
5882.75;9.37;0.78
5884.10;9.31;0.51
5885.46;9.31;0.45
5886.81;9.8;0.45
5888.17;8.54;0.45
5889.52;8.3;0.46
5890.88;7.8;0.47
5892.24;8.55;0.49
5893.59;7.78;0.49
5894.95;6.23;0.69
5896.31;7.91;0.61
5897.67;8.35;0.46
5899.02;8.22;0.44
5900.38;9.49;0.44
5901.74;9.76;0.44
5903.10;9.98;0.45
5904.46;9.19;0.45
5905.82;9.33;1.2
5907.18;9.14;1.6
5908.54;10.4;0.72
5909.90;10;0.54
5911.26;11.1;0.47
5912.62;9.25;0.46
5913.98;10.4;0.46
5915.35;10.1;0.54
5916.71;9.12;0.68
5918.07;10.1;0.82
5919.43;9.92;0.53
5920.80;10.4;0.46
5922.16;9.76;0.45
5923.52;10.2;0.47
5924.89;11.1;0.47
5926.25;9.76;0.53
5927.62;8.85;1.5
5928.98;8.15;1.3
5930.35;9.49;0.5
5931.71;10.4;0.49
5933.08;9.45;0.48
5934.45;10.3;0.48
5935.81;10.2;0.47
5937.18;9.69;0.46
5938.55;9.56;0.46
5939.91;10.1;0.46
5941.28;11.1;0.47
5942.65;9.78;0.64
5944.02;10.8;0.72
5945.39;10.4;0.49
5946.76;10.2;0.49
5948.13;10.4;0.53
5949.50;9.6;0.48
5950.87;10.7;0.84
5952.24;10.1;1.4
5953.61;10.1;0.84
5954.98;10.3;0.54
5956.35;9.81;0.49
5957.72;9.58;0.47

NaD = 3.1 A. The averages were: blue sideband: 10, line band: 9.04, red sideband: 9.98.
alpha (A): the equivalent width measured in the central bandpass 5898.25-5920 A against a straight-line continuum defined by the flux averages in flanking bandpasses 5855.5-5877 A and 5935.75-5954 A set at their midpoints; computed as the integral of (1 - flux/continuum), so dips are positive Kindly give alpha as 0.8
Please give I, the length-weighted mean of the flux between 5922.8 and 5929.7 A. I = 9.61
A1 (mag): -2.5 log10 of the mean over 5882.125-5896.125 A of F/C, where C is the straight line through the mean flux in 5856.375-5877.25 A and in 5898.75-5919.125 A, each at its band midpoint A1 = 0.16 mag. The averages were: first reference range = 9.97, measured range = 8.48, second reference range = 9.74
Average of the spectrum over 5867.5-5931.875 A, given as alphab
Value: 9.47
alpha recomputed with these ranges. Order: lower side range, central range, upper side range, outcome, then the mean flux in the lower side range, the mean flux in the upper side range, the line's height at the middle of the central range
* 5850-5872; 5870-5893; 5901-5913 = 1.3 A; 10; 9.81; 9.91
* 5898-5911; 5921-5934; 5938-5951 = 0.3 A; 9.53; 10.3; 9.94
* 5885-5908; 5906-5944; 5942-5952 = -1.4 A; 8.69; 10.3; 9.58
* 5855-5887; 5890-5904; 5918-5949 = 2.1 A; 9.89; 10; 9.94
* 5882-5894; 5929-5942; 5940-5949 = 0.3 A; 8.78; 10.4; 10.1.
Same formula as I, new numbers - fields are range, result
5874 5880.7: 9.84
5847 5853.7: 9.94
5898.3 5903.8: 9.36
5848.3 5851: 9.71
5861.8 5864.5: 9.45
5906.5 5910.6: 9.86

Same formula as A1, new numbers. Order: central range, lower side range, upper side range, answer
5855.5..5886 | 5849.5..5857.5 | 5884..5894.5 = -0.075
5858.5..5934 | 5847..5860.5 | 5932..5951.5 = 0.053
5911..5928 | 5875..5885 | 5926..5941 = -0.034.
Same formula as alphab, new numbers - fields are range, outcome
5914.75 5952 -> 9.99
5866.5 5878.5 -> 10.1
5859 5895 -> 9.5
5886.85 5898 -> 8.02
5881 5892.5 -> 8.95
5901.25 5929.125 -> 9.84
